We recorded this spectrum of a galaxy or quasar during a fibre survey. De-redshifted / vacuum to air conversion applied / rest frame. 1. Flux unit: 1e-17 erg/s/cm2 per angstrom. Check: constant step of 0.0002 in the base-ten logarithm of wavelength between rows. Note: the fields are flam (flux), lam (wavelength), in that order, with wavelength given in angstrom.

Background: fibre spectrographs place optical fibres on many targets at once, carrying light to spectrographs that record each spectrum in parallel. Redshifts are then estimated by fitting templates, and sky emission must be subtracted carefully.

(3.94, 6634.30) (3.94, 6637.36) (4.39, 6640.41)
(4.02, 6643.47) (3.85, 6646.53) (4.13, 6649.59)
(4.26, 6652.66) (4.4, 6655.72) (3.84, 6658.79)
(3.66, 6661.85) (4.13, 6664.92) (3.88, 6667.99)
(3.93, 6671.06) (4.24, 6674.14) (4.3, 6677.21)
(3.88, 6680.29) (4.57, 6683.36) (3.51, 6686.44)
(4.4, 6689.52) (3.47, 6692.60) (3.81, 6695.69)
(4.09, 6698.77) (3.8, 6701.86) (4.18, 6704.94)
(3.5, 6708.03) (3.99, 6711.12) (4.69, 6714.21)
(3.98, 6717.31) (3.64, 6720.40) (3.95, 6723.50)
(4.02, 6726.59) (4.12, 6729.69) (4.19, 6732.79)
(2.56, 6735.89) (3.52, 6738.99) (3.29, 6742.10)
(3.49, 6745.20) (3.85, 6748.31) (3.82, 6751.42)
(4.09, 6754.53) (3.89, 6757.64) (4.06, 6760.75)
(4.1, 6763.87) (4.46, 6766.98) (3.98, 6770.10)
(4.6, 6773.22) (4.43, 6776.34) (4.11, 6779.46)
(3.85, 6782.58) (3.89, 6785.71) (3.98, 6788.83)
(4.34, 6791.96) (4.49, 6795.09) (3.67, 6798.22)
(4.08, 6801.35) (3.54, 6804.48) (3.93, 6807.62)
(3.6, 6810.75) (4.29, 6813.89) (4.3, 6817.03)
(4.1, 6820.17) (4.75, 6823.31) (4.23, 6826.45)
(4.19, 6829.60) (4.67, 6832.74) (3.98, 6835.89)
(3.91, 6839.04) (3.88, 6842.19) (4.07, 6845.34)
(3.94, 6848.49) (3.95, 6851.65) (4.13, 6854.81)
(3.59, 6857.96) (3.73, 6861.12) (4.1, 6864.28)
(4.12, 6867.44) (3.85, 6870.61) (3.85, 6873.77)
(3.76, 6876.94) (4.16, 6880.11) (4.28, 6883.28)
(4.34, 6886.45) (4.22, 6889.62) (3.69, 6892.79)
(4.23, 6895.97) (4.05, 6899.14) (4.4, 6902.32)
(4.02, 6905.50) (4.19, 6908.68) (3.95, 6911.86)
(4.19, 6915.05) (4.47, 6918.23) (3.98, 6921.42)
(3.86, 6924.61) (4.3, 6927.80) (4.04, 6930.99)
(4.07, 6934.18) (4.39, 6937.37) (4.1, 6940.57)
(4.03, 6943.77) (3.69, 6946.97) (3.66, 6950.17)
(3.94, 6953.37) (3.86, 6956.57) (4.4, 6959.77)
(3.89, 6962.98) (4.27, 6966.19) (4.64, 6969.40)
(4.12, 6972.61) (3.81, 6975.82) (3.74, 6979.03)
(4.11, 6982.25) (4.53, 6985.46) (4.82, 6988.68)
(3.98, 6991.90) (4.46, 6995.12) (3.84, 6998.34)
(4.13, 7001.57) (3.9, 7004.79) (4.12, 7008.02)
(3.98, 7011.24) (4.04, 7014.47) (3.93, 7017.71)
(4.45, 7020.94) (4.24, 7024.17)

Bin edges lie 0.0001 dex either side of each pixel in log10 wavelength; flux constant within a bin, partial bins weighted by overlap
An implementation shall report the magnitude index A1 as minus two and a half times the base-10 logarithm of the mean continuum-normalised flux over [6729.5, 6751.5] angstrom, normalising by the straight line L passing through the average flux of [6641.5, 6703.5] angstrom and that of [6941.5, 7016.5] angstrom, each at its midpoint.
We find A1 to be 0.13 mag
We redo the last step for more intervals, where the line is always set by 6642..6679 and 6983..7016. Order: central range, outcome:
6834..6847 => 0.04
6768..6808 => 0.01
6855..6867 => 0.07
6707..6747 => 0.09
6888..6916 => 0.01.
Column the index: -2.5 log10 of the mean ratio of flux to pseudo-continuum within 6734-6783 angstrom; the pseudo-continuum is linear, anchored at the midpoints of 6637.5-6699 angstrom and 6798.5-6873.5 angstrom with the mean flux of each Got 0.04 mag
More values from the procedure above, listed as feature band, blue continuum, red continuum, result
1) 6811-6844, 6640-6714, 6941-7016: -0.04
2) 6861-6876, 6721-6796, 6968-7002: 0.04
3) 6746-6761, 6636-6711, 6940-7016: 0.03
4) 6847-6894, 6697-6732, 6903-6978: 0.02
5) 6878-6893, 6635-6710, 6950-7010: -0.02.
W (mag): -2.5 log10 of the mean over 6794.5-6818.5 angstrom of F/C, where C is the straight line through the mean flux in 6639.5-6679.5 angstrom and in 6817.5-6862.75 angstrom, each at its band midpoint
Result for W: 0.03 mag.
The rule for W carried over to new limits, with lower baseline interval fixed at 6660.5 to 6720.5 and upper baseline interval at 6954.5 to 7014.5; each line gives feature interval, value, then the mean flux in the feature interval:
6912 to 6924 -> -0.01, 4.15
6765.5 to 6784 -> -0.05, 4.24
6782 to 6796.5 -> -0.02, 4.12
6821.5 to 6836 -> -0.09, 4.4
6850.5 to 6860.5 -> 0.06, 3.87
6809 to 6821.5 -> 0.00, 4.07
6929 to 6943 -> -0.01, 4.15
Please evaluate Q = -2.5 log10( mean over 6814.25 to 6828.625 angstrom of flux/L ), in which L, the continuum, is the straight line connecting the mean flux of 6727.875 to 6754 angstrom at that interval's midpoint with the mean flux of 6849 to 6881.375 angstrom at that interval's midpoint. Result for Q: -0.14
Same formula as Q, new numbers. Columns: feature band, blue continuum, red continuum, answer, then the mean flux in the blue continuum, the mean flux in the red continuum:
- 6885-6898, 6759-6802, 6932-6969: -0.01 mag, 4.15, 4.05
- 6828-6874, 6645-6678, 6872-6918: 0.03 mag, 4.05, 4.11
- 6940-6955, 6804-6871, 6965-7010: 0.07 mag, 4.05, 4.17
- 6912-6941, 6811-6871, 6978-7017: -0.01 mag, 4.09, 4.14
